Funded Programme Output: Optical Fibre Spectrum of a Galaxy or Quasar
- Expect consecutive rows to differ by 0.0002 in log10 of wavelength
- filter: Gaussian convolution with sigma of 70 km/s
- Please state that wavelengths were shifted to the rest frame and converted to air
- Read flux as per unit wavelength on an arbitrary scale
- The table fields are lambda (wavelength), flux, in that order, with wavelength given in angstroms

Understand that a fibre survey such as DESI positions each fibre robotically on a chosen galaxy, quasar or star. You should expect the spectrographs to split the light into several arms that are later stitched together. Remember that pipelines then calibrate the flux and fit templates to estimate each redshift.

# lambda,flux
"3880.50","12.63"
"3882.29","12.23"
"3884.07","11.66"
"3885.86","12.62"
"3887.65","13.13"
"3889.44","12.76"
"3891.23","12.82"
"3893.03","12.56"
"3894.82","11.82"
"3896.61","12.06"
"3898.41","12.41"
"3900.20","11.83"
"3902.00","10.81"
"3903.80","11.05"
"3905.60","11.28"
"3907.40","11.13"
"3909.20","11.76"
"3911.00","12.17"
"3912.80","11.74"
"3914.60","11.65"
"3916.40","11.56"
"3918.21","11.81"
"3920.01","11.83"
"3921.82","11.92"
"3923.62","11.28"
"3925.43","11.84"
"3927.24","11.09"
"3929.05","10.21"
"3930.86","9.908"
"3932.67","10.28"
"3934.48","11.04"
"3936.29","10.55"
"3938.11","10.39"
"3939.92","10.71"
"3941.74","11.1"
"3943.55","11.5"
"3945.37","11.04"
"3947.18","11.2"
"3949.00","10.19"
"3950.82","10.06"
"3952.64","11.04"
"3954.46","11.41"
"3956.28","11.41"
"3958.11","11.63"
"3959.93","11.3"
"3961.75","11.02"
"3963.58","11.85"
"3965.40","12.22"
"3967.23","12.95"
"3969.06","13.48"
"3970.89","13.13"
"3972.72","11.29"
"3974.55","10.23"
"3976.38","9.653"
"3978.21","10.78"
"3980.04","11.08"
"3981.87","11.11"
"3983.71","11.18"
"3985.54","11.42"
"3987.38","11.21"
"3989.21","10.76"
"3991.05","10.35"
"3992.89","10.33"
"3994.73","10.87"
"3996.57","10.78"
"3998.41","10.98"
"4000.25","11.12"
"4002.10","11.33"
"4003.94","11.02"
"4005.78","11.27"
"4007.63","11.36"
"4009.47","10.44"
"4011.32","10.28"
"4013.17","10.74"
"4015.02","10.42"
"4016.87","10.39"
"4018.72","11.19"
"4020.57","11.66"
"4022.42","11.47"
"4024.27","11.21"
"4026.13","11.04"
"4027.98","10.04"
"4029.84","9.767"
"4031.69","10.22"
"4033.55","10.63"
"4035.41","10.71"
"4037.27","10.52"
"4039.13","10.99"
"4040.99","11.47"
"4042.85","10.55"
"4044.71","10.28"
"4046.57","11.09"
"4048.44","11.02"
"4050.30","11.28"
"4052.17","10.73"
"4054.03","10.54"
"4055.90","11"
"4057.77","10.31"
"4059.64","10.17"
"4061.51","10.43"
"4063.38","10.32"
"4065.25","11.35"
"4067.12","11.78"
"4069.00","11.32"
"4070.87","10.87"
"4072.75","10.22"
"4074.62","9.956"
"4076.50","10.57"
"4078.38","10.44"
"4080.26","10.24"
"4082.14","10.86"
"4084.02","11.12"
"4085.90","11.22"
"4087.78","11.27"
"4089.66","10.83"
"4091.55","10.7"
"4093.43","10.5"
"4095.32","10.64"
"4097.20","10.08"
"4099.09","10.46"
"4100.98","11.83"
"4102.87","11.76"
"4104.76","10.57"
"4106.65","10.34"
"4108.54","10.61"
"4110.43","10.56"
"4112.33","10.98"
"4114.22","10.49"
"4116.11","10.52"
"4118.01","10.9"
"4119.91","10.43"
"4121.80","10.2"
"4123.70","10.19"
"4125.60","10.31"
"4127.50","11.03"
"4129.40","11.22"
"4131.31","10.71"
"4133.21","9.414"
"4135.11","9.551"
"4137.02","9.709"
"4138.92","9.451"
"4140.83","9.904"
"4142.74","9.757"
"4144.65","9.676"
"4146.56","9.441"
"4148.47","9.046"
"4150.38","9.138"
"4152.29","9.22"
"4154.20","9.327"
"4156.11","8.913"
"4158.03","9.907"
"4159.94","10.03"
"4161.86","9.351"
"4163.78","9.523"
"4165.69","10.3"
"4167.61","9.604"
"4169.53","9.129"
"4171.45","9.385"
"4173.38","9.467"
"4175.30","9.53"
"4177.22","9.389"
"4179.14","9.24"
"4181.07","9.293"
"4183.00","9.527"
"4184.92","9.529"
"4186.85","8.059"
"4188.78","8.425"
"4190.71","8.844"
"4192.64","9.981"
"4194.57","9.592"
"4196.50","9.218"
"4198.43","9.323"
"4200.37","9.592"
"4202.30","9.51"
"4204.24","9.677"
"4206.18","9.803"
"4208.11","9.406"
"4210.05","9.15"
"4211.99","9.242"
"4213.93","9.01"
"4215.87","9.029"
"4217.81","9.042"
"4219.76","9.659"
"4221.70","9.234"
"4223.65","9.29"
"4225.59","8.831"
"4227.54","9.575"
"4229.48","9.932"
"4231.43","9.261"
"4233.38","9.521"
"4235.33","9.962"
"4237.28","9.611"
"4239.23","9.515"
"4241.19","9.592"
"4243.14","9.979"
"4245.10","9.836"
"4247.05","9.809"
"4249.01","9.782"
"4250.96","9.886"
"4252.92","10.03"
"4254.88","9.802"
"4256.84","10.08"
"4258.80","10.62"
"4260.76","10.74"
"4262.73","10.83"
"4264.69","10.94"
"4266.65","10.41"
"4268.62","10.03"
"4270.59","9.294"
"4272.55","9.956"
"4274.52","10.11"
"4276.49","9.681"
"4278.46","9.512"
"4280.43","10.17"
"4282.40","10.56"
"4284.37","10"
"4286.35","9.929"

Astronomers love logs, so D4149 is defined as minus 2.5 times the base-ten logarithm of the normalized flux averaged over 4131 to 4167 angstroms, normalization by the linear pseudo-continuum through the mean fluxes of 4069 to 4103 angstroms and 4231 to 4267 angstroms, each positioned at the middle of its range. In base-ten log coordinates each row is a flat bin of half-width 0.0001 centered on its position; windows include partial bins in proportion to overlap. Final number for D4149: 0.10 mag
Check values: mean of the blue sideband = 10.7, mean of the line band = 9.58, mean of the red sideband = 10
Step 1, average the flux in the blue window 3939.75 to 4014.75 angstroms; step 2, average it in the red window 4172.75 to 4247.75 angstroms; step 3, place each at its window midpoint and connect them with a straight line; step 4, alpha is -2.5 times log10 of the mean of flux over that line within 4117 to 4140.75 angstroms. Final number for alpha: -0.03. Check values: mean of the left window 11.1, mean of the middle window 10.2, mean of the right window 9.4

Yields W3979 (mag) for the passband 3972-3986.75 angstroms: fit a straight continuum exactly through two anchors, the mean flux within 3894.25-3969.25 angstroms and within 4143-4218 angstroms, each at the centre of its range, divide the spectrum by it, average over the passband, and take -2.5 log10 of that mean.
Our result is 0.01 mag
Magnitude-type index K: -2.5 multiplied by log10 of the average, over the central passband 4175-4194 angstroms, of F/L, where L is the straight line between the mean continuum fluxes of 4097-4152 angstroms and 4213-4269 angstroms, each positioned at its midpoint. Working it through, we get 0.10 mag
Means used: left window 10.3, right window 9.79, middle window 9.18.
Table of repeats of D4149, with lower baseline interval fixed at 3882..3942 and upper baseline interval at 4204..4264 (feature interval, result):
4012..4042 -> 0.01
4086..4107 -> -0.04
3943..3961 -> 0.02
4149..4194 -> 0.08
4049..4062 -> 0.01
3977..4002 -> 0.02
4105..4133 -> -0.02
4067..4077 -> -0.01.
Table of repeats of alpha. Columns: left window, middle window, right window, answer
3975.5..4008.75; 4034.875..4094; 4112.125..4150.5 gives -0.03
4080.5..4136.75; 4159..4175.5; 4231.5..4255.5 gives 0.07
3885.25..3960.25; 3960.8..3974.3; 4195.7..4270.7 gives -0.09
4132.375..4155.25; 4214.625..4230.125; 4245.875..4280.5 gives 0.06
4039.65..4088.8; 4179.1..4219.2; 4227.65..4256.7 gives 0.08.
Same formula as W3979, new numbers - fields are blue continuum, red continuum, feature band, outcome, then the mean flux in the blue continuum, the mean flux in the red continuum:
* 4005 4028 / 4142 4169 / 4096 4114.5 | -0.079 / 10.9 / 9.51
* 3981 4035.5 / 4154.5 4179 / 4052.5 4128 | -0.056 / 10.8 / 9.53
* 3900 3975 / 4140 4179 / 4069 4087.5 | -0.053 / 11.3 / 9.5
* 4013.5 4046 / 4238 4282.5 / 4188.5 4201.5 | 0.100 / 10.7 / 10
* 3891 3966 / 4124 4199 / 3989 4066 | -0.020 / 11.3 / 9.56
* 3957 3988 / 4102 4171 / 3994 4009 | 0.016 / 11.5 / 10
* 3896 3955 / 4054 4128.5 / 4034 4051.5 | -0.002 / 11.2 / 10.7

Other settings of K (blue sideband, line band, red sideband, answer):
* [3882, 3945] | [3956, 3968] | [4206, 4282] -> -0.046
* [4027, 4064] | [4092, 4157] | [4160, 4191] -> -0.041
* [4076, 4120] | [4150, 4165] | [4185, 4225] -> 0.052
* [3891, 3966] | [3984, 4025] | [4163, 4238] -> -0.016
